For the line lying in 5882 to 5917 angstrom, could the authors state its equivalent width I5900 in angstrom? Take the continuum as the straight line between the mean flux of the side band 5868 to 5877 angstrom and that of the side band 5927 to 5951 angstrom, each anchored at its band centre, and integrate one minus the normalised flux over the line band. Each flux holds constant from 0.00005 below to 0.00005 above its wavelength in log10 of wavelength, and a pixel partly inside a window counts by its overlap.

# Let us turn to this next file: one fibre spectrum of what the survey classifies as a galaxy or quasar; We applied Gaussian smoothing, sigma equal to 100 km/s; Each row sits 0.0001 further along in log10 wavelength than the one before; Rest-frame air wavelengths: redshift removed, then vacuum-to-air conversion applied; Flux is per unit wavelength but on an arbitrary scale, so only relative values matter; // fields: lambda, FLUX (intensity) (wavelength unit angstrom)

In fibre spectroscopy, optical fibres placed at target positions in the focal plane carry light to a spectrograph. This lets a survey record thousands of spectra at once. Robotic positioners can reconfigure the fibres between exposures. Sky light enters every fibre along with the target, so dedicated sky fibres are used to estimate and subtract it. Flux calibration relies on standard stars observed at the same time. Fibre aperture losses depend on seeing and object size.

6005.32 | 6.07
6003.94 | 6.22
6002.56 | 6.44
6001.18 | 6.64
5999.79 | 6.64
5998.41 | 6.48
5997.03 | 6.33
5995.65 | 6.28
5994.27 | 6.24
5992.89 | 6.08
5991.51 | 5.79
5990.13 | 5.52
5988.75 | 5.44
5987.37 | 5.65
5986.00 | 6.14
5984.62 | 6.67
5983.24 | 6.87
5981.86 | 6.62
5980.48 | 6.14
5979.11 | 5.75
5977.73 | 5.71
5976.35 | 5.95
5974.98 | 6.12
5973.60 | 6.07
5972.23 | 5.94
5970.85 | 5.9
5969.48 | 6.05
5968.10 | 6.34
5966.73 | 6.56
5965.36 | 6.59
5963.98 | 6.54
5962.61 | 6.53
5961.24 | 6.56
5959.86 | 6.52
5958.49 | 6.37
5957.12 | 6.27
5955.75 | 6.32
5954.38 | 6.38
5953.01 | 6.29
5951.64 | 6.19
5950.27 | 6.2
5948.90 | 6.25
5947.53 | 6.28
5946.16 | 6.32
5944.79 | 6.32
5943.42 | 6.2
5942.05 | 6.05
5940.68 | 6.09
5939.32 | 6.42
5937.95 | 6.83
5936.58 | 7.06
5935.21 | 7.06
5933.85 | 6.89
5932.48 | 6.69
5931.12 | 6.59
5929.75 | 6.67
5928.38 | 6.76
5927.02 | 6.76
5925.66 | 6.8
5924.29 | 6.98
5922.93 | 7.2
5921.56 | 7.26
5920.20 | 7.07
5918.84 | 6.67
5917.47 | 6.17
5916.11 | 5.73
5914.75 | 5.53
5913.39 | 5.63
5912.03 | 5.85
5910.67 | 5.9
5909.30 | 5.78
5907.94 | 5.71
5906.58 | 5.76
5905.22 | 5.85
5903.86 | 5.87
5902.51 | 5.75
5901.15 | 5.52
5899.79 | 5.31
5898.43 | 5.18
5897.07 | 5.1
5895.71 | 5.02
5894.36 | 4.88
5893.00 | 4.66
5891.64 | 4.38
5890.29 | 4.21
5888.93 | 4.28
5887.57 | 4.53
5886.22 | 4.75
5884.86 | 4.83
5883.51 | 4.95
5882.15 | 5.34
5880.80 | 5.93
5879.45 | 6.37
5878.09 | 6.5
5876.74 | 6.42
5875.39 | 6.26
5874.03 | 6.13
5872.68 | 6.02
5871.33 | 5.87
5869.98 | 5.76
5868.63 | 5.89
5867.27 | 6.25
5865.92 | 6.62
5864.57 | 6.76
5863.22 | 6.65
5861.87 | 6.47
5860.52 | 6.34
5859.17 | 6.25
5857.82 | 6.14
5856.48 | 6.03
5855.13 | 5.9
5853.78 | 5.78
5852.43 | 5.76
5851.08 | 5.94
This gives 5.6 angstrom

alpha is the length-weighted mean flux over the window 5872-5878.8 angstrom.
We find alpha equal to 6.26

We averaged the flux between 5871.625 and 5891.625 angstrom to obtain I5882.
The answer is 5.44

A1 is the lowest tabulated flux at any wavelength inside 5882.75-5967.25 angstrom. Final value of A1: 4.21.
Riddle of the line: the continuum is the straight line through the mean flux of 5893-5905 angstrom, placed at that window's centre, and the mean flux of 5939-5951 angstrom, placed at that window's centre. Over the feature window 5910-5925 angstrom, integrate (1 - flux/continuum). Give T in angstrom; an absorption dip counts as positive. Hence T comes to -1.78 angstrom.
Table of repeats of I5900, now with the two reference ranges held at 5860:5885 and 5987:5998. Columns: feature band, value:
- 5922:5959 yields -3.2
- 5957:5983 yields -1.2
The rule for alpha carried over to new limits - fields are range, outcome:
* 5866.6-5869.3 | 6.05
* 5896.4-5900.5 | 5.19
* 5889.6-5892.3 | 4.3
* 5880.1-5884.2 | 5.42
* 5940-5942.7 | 6.07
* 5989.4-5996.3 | 5.98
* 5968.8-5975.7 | 6.02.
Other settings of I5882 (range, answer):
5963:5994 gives 6.12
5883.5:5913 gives 5.2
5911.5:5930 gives 6.51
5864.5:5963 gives 6.02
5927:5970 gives 6.46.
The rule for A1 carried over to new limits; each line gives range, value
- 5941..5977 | 5.9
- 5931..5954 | 6.05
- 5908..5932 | 5.53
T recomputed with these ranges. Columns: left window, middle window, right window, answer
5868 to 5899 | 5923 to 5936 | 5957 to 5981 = -2.2 angstrom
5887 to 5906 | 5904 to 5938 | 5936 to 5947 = -3.8 angstrom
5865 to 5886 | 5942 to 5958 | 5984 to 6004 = -0.5 angstrom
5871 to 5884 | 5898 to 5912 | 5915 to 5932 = 1.6 angstrom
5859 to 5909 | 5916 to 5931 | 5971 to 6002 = -2.4 angstrom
